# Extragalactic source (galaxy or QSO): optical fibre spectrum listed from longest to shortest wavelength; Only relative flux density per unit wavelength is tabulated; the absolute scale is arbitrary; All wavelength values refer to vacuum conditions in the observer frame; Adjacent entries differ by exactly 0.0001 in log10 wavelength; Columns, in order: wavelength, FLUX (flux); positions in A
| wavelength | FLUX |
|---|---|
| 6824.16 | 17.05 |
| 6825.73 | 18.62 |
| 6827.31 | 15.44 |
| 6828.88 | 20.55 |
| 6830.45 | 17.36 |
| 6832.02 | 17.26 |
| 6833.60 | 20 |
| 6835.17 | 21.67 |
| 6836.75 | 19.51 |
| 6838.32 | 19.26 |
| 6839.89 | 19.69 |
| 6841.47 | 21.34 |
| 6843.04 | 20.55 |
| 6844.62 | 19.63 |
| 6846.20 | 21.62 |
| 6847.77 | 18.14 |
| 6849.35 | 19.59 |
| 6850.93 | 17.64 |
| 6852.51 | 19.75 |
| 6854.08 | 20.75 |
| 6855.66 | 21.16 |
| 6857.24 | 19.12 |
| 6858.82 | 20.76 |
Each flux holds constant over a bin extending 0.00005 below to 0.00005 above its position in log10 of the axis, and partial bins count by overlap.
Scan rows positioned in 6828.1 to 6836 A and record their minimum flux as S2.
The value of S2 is 17.26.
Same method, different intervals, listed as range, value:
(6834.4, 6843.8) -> 19.26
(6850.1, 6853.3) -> 17.64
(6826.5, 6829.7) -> 15.44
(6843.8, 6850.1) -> 18.14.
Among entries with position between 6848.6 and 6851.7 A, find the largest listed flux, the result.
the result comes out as 19.59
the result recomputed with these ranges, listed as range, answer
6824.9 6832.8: 20.55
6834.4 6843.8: 21.67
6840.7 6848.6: 21.62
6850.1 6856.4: 21.16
